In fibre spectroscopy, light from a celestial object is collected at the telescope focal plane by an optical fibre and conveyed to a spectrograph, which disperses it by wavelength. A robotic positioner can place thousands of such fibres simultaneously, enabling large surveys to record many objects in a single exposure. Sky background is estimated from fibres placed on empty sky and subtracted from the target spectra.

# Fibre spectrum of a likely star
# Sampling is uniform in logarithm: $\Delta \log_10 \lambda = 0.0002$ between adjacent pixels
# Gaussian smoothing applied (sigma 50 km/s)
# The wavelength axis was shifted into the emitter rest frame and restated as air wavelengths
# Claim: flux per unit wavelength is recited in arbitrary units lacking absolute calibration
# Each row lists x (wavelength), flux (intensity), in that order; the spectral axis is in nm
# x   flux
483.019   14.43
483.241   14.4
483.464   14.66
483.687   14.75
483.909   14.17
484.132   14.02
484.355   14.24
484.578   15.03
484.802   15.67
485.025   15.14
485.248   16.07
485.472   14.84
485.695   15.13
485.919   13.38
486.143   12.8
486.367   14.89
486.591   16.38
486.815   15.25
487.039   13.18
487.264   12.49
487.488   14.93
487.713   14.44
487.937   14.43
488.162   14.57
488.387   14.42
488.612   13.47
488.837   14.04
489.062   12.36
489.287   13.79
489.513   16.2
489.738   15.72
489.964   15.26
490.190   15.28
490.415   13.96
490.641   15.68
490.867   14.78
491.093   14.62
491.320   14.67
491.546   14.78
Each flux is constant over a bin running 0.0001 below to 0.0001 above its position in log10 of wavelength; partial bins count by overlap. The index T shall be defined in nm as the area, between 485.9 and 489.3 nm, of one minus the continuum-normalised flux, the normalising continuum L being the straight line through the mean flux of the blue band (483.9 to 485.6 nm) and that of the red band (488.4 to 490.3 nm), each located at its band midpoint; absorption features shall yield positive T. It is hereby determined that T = 0.14 nm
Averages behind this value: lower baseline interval 14.9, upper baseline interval 14.5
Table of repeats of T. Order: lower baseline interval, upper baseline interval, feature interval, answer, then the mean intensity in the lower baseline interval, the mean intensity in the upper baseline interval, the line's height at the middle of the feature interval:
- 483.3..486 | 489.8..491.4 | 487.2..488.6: 0.059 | 14.8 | 14.9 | 14.8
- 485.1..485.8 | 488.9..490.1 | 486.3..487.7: 0.054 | 15.3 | 14.6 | 15.1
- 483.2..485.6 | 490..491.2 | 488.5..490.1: 0.050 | 14.8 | 14.9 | 14.9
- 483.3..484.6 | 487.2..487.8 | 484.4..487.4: -0.084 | 14.4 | 14.1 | 14.2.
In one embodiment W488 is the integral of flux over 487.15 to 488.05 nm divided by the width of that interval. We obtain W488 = 14.1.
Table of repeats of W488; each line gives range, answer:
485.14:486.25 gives 14.4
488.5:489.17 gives 13.3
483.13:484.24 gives 14.4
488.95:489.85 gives 14.5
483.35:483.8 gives 14.7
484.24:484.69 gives 14.6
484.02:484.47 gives 14.1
